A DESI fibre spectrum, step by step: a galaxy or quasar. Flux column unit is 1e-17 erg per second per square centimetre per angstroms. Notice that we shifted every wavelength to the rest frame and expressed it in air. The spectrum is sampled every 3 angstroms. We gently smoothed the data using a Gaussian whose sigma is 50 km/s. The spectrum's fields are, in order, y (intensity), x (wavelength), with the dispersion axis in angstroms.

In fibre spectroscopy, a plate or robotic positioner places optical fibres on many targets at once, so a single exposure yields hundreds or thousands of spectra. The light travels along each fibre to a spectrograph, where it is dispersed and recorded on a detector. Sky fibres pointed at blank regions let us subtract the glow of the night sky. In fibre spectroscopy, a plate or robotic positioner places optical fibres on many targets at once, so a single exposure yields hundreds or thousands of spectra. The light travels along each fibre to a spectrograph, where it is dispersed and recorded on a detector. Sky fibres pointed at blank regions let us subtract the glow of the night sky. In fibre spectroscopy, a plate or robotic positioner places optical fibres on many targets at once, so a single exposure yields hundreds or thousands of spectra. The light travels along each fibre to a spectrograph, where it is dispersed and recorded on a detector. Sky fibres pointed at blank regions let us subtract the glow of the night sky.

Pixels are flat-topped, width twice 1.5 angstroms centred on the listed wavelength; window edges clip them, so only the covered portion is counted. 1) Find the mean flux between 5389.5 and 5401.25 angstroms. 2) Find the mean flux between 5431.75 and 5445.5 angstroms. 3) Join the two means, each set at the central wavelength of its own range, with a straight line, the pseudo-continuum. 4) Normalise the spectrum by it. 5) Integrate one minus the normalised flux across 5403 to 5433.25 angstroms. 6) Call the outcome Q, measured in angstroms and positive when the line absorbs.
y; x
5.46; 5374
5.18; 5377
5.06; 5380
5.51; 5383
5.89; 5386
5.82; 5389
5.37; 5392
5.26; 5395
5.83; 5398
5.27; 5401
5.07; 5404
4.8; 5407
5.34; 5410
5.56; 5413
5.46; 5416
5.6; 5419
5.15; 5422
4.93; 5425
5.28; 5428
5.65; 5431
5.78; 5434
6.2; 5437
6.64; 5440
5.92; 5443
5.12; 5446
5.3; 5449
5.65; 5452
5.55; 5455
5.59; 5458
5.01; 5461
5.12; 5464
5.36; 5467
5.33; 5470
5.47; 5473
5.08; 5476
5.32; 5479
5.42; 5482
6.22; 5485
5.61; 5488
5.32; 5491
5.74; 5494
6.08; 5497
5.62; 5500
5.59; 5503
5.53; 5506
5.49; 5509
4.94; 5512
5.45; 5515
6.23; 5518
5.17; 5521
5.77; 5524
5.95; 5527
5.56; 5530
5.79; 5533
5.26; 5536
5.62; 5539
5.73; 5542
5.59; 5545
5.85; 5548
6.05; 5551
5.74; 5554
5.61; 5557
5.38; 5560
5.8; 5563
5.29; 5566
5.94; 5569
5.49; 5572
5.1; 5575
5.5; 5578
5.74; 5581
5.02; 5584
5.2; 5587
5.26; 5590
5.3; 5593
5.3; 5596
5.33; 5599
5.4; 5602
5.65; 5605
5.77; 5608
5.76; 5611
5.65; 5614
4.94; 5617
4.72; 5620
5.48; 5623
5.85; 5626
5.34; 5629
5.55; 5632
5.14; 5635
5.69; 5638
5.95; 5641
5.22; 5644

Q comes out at 2.48 angstroms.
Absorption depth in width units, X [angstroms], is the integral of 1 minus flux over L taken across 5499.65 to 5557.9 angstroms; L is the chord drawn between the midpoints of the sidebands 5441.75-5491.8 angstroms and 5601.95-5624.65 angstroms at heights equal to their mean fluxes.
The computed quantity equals -2.1 angstroms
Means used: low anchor 5.43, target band 5.63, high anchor 5.43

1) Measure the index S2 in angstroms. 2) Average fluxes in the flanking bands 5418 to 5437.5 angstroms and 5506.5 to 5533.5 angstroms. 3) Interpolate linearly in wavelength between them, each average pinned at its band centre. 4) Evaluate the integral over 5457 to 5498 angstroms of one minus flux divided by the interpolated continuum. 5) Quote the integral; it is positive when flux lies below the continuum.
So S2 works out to 0.50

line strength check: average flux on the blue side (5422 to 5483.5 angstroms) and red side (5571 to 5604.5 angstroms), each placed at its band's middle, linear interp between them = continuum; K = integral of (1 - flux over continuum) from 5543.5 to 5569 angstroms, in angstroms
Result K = -1.5 angstroms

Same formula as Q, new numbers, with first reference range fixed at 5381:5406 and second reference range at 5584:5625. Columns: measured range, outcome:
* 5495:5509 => -0.7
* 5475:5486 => -0.1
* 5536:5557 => -1.3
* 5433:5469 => -1.0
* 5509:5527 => -0.5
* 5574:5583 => -0.1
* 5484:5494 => -0.5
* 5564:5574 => -0.3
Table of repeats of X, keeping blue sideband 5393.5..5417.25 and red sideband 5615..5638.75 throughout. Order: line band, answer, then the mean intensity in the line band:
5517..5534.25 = -1.30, 5.73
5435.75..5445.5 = -1.49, 6.14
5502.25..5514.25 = -0.11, 5.38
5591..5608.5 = -0.34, 5.43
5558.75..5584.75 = -0.76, 5.49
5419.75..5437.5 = -0.47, 5.46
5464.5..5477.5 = 0.07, 5.3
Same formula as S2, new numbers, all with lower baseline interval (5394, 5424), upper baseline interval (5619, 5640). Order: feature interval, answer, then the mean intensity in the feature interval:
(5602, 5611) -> -0.4 angstroms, 5.67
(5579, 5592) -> 0.2 angstroms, 5.31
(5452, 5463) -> -0.1 angstroms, 5.41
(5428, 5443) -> -1.8 angstroms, 5.97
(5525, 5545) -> -1.0 angstroms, 5.65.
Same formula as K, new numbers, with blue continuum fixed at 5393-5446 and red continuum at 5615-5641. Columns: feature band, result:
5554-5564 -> -0.35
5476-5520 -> -1.07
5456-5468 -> 0.44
